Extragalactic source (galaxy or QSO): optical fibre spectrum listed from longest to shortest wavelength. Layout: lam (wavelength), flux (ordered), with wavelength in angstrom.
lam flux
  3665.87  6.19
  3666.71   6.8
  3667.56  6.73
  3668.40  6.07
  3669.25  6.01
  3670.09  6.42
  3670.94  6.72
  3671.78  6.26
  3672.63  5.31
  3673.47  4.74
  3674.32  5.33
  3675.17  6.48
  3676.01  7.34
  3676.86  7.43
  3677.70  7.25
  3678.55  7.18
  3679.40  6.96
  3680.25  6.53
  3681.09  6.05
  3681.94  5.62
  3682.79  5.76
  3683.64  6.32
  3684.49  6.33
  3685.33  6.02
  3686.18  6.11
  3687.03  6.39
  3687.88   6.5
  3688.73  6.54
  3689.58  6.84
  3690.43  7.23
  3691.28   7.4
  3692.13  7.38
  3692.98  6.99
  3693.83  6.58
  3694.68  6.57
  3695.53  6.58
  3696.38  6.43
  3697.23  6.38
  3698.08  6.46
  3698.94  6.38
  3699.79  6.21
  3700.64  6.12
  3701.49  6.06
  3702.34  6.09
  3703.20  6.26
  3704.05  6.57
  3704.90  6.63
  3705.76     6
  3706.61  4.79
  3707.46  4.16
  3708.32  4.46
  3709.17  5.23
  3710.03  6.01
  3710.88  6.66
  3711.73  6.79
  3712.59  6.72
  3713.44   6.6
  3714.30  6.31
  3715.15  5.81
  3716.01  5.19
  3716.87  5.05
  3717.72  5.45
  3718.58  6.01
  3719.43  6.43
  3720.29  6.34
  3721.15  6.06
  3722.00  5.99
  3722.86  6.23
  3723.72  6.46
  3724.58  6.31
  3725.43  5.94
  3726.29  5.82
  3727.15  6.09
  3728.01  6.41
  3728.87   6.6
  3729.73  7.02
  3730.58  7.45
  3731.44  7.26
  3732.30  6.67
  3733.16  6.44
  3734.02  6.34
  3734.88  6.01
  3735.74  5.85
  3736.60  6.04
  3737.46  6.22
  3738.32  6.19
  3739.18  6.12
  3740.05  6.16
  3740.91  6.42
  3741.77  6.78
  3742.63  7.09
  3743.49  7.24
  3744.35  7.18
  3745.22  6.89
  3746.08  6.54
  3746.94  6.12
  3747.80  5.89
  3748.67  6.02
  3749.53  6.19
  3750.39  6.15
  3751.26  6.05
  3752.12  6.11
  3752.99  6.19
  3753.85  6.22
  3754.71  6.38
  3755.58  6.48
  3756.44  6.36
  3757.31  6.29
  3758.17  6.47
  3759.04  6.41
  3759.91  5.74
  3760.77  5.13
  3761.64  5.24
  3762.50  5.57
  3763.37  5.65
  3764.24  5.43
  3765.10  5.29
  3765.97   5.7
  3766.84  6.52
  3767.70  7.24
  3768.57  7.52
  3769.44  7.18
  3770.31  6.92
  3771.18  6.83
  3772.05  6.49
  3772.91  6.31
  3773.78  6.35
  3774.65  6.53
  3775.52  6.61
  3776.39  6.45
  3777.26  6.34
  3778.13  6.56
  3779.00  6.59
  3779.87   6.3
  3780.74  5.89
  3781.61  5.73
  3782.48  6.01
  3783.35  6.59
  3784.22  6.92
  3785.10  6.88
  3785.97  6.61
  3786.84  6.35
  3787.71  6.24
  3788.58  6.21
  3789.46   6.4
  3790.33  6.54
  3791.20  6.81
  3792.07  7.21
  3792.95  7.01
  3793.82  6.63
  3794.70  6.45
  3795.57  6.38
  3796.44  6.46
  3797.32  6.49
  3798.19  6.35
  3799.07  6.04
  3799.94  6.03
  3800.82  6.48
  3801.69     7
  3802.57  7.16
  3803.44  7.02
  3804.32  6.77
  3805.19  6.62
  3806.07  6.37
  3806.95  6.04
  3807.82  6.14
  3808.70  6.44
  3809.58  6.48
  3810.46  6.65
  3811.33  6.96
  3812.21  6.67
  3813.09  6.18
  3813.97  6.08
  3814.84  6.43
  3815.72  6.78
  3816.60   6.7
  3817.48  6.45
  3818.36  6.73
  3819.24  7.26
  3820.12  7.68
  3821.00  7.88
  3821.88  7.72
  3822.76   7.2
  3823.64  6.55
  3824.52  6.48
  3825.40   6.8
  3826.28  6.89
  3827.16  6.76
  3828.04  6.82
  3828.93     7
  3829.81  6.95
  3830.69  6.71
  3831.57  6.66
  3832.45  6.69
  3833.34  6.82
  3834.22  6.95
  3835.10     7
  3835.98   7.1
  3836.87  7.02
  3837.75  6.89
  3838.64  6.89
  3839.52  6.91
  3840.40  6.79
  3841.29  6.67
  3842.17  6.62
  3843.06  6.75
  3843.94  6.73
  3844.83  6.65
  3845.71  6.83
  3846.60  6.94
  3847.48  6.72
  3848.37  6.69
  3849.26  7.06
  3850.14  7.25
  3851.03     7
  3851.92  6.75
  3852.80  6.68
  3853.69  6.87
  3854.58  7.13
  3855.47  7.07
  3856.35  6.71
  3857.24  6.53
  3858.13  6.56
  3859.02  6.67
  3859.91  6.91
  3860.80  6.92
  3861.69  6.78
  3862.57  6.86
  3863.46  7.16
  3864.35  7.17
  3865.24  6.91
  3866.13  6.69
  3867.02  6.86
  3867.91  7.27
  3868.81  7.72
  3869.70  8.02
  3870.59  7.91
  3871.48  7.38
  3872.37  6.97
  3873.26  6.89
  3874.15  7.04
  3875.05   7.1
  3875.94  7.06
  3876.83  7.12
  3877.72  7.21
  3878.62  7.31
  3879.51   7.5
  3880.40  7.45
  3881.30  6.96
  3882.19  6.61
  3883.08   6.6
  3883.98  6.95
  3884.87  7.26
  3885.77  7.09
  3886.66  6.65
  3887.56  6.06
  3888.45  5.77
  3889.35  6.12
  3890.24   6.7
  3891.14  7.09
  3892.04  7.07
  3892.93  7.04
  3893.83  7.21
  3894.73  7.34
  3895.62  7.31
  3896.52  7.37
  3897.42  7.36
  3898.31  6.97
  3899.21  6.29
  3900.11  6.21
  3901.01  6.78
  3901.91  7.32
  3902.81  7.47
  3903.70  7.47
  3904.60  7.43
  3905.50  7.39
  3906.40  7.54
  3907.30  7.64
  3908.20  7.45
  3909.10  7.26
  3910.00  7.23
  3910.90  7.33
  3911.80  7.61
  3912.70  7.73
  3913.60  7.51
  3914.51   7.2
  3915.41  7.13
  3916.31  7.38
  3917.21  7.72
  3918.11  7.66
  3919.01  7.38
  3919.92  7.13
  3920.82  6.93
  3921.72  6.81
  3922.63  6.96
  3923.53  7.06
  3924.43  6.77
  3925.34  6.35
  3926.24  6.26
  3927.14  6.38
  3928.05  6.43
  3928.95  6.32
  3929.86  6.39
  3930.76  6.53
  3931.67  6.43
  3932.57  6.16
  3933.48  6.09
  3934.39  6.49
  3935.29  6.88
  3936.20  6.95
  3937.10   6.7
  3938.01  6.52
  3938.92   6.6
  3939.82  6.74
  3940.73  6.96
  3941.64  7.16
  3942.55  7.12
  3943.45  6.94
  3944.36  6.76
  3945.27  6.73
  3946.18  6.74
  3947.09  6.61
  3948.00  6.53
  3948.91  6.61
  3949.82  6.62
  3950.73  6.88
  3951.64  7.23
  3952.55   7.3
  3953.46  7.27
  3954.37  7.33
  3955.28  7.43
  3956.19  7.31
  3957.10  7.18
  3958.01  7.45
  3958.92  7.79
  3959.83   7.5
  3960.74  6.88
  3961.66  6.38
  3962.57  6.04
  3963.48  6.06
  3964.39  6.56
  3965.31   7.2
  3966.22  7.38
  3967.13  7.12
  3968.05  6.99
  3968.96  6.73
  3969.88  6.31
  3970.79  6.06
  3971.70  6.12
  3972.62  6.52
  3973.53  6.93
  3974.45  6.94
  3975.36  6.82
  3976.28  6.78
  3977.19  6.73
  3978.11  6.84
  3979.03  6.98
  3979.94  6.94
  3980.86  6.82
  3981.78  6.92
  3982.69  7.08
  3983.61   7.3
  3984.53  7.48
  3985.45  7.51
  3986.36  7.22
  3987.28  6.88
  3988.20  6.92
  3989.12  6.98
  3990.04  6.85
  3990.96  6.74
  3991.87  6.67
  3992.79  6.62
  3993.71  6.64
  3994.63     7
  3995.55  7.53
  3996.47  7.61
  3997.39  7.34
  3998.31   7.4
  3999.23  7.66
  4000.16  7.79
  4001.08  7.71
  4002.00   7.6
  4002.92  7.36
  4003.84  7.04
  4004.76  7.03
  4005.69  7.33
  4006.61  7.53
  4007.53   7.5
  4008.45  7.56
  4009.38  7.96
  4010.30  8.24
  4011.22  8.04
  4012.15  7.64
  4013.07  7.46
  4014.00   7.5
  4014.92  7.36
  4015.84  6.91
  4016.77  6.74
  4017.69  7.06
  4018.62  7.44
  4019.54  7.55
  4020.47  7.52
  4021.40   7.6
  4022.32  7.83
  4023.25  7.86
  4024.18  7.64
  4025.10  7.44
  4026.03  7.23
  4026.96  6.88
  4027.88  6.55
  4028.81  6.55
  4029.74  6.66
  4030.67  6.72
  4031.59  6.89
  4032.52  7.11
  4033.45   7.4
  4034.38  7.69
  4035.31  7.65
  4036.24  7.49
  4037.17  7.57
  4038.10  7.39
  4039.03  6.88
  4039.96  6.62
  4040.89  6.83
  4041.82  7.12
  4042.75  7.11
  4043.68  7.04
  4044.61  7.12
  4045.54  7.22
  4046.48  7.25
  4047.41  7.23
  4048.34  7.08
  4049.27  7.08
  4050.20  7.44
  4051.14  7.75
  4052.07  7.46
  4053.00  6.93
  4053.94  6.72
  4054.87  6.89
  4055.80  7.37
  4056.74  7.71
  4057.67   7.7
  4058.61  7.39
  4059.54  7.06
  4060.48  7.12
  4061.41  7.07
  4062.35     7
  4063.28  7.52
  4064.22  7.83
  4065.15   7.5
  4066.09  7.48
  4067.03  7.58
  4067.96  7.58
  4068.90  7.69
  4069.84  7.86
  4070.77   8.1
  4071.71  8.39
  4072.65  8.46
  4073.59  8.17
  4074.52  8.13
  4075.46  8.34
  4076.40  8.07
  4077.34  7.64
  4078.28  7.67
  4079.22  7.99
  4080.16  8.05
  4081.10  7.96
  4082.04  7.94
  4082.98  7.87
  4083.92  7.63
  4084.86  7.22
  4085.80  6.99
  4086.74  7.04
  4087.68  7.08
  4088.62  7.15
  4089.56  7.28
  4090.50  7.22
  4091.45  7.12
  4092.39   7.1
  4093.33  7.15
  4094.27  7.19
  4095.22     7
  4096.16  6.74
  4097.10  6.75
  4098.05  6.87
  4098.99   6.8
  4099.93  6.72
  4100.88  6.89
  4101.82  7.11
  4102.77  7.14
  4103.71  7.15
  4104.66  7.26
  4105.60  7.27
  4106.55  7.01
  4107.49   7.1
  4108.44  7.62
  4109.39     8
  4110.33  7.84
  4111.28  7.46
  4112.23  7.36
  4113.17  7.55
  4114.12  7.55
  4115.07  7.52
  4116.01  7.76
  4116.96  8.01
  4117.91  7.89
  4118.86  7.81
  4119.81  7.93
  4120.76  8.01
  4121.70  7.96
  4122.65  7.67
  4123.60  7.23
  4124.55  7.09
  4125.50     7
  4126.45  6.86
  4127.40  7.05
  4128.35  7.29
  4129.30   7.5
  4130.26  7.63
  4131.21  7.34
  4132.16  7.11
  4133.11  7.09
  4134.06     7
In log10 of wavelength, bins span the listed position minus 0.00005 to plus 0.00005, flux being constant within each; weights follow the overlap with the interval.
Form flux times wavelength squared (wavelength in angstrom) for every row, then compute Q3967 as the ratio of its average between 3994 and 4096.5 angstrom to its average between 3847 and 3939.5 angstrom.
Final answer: 1.15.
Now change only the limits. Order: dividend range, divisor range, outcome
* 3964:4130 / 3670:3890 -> 1.28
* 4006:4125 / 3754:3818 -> 1.33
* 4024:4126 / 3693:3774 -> 1.41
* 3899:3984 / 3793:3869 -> 1.08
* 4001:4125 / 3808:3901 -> 1.19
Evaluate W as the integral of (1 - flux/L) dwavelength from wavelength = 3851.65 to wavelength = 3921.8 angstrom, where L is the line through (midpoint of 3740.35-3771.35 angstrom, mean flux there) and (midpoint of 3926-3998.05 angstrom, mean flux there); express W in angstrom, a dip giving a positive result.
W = -4.58 angstrom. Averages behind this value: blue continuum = 6.31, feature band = 7.09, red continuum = 6.85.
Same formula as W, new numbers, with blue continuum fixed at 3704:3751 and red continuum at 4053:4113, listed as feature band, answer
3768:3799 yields -0.71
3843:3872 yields -1.42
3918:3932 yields 0.34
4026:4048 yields 0.54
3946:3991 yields 0.73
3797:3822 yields -0.68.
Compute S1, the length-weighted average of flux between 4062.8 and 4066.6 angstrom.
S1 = 7.58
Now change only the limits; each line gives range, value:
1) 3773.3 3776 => 6.48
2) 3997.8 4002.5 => 7.62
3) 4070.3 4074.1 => 8.3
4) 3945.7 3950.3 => 6.62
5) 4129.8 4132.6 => 7.37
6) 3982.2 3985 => 7.28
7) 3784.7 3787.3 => 6.62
